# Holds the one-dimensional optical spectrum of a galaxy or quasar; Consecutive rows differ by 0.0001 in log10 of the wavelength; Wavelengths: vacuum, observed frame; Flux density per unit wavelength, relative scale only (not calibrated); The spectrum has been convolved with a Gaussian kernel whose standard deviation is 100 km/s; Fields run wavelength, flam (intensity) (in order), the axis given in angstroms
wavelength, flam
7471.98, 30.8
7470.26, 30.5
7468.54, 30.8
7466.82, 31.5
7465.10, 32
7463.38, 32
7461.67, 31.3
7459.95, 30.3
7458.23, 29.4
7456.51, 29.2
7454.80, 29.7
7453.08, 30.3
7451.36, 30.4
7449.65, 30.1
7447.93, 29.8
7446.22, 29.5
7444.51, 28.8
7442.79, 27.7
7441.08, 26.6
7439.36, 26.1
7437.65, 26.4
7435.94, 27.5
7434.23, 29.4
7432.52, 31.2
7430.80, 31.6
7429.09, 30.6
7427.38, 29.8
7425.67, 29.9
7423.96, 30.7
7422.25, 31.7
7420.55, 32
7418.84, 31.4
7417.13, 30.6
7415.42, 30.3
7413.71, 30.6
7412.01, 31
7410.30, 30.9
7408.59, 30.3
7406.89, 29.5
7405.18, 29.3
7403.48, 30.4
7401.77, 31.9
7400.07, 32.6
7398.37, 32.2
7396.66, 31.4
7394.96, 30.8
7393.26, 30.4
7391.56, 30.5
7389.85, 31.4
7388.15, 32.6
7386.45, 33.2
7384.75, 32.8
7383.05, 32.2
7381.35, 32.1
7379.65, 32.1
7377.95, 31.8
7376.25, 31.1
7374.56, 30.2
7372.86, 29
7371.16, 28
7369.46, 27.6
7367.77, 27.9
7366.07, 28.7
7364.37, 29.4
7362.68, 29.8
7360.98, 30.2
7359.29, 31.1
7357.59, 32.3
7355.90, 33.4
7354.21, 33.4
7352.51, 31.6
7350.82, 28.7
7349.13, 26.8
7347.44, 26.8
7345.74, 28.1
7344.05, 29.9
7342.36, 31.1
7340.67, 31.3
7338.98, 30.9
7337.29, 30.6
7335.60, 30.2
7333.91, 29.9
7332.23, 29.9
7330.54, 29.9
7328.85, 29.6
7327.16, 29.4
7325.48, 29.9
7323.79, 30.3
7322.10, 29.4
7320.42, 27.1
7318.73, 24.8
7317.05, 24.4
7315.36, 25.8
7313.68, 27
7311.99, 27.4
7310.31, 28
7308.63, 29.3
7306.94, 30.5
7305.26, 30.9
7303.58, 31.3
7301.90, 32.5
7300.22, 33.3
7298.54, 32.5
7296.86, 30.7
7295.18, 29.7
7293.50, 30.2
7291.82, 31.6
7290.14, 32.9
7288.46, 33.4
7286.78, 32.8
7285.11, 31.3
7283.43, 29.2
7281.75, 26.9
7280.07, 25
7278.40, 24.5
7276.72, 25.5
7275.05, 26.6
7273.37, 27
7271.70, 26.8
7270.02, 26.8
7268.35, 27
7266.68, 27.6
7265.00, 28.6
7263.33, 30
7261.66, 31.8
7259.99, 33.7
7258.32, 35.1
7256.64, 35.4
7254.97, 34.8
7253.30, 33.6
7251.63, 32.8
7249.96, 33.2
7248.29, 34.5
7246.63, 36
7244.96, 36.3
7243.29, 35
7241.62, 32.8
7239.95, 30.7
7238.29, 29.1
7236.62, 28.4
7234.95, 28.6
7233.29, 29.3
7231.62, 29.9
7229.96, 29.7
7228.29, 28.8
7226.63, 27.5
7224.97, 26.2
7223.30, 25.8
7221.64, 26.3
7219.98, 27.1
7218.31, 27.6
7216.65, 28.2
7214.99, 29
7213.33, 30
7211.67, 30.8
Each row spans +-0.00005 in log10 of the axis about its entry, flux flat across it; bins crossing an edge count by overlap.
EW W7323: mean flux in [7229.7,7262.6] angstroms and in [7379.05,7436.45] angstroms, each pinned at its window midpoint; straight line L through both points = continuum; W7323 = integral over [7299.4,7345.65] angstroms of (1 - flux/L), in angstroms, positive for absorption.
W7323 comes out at 3.6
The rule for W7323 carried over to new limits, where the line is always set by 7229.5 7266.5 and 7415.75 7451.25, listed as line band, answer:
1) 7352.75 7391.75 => -0.6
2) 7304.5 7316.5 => 1.2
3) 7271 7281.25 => 1.9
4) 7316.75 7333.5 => 1.3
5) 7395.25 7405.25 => -0.5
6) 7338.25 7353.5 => 0.7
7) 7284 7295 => -0.1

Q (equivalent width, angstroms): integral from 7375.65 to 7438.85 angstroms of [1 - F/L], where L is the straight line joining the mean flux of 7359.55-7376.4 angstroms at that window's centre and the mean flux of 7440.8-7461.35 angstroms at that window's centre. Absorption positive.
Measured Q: -3.4 angstroms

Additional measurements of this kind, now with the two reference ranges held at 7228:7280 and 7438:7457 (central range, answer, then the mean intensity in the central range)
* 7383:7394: -0.9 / 31.9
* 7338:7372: -0.2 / 29.9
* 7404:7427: -1.2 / 30.6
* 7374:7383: -0.6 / 31.6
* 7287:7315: -0.5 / 30.7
